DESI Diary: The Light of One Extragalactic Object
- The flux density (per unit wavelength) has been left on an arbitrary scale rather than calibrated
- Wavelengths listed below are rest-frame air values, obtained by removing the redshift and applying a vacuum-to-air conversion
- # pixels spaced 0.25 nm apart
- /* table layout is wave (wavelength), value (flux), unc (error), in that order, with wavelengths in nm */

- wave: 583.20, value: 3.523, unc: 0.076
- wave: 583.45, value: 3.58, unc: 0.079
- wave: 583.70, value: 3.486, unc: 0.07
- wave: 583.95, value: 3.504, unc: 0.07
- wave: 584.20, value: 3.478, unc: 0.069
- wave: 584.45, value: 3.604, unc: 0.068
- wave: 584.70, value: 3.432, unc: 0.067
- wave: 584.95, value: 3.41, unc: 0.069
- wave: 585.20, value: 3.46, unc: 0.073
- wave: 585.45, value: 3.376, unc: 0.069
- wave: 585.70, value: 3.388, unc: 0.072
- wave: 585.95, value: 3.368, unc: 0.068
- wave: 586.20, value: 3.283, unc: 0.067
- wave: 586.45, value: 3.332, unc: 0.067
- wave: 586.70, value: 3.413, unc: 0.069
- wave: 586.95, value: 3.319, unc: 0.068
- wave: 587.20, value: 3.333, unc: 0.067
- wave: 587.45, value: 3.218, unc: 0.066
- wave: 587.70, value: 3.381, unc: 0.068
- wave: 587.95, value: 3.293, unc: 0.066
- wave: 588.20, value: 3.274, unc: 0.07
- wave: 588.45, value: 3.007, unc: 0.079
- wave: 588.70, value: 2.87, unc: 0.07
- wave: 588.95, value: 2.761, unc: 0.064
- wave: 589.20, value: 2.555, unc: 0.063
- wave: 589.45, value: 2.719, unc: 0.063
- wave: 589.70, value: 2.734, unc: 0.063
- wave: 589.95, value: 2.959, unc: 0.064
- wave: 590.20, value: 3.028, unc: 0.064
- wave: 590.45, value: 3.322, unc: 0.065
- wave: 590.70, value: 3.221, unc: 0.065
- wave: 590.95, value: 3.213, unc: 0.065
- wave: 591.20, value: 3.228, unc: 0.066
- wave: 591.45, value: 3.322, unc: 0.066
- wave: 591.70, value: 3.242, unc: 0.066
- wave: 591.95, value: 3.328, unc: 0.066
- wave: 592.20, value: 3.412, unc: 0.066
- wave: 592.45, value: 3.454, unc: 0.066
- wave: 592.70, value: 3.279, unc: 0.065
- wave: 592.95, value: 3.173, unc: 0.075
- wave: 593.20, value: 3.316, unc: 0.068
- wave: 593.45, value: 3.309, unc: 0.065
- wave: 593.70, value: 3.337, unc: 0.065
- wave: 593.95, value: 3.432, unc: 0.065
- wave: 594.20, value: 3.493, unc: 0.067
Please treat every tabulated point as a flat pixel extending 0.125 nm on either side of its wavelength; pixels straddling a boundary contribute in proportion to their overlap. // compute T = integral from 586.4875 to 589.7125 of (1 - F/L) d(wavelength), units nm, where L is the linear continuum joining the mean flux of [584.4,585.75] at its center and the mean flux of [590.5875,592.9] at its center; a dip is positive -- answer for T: 0.28 nm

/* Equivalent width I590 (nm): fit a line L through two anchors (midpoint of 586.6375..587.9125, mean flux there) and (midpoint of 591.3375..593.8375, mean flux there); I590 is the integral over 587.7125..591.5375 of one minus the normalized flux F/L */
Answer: 0.32 nm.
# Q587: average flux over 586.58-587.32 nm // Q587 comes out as 3.35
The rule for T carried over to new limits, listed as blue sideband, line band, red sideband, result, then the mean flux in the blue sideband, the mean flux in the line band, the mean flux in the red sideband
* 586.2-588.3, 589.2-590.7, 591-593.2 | 0.167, 3.32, 2.94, 3.3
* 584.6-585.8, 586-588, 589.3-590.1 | -0.099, 3.41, 3.32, 2.8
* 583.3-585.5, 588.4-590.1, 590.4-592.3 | 0.279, 3.49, 2.79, 3.28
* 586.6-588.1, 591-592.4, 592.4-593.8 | 0.000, 3.32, 3.31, 3.3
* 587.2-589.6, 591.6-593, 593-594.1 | -0.026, 3.02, 3.32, 3.34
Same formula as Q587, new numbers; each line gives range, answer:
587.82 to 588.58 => 3.19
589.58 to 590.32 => 2.91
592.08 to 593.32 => 3.33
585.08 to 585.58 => 3.42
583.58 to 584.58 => 3.52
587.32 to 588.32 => 3.29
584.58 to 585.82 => 3.41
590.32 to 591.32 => 3.24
